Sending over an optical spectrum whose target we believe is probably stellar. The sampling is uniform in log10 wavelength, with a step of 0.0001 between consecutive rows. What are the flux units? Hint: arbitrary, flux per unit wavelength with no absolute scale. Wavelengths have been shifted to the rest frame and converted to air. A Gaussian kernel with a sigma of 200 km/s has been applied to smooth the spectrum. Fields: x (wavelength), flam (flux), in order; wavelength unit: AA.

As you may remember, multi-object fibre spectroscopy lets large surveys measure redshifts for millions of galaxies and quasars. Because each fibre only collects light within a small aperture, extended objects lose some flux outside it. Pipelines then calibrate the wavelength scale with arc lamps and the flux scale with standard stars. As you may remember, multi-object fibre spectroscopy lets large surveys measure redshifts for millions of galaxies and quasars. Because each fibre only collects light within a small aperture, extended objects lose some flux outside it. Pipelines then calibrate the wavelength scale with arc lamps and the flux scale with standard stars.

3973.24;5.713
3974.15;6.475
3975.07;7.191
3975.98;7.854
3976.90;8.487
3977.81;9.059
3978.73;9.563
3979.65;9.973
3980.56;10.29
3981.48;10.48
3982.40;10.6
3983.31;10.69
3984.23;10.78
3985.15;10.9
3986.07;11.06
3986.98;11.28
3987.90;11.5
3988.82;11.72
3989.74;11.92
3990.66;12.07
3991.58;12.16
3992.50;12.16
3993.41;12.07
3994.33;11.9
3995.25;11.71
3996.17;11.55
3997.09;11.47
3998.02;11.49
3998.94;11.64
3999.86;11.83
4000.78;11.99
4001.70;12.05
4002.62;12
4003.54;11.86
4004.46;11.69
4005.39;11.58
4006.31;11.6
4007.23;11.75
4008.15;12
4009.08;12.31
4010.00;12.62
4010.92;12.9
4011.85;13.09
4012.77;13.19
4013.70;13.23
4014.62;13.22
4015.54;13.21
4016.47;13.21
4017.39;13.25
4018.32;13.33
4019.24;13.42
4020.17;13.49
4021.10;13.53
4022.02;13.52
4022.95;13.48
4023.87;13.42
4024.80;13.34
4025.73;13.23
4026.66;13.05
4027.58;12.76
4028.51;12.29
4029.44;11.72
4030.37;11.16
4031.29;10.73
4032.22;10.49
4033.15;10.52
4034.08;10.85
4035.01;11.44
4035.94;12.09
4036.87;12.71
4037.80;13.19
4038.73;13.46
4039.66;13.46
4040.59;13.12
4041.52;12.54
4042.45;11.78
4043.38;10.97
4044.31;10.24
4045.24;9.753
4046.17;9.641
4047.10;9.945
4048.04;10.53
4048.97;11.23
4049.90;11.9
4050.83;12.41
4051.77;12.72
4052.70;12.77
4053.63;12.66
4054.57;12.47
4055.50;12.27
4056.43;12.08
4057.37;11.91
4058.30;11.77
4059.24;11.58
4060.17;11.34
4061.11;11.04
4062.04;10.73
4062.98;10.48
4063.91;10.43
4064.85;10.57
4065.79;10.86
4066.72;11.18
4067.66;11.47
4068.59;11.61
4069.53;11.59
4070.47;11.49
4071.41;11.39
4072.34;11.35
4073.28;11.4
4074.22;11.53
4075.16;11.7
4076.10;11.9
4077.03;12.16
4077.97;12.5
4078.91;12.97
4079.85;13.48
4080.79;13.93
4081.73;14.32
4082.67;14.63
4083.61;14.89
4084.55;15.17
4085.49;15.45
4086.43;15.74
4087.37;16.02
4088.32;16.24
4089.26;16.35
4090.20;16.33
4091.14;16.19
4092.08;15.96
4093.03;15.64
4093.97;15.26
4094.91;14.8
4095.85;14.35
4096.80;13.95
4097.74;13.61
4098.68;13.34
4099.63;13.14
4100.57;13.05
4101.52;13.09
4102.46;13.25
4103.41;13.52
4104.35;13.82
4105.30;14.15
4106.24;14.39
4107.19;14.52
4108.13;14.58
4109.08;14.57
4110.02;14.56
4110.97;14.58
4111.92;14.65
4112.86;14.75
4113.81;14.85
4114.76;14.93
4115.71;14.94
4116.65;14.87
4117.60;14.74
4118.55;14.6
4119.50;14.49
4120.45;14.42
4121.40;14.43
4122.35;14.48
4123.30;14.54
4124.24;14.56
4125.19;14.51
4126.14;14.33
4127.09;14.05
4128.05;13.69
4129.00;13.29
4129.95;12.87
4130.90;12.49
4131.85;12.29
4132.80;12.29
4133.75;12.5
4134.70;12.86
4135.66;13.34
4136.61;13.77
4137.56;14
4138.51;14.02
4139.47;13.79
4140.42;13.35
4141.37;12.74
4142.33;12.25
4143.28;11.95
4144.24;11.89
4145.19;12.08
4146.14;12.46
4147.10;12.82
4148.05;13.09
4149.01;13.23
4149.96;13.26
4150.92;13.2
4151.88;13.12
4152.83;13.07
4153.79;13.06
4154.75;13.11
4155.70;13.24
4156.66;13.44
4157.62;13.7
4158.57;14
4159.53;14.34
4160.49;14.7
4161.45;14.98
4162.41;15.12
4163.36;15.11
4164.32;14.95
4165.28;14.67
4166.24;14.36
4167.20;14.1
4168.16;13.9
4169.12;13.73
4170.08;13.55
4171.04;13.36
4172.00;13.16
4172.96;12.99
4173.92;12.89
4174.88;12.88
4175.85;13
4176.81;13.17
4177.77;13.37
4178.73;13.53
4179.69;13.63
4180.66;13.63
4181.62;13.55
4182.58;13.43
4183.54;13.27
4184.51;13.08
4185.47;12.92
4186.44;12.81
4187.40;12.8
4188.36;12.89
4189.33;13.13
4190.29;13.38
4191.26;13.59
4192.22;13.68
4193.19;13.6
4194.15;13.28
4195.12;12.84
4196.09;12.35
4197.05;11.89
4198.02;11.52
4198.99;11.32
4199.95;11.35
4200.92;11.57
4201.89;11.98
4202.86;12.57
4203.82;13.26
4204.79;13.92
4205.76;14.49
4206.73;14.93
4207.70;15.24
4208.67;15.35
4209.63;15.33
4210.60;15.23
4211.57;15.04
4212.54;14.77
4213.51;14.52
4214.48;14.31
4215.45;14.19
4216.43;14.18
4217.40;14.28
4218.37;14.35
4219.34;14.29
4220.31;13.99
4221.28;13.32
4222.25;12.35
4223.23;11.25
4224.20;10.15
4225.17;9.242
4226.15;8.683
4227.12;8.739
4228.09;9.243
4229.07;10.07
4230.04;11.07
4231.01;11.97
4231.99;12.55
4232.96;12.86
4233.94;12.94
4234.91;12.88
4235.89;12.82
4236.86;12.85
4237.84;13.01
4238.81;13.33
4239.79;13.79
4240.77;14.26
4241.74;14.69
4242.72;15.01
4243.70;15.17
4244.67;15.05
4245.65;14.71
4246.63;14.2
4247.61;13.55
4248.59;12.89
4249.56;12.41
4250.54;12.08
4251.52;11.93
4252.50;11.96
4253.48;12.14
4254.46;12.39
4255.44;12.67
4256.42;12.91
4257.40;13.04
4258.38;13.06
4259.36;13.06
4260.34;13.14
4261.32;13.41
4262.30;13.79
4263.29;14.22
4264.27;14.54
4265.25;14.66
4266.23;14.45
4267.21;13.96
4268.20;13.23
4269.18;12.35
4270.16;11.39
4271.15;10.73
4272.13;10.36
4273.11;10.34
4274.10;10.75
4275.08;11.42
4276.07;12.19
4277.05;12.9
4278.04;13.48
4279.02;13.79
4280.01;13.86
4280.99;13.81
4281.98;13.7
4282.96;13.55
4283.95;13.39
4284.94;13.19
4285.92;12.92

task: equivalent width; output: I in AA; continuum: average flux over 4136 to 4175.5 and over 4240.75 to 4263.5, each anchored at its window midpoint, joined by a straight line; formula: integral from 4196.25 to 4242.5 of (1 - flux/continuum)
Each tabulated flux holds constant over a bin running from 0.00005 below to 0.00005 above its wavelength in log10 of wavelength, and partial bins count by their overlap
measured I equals 1.78 AA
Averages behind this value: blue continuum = 13.5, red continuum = 13.4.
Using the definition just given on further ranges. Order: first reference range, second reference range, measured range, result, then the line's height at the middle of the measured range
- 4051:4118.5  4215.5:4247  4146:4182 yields -1.6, 13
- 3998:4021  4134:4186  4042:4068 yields 3.0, 12.8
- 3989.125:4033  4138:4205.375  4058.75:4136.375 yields -4.4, 12.8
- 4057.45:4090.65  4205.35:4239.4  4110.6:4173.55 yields -4.4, 12.8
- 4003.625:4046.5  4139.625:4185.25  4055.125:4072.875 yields 1.9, 12.7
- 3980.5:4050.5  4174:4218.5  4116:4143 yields -1.6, 12.9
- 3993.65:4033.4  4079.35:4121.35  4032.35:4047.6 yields 1.7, 13.1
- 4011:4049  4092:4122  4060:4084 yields 2.6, 13.4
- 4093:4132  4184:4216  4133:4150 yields 1.2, 13.9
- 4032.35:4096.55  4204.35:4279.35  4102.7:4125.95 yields -3.3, 12.7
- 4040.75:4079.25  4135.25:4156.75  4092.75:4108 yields -2.2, 12.2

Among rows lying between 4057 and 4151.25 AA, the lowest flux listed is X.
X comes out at 10.43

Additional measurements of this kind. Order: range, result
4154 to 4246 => 8.683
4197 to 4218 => 11.32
